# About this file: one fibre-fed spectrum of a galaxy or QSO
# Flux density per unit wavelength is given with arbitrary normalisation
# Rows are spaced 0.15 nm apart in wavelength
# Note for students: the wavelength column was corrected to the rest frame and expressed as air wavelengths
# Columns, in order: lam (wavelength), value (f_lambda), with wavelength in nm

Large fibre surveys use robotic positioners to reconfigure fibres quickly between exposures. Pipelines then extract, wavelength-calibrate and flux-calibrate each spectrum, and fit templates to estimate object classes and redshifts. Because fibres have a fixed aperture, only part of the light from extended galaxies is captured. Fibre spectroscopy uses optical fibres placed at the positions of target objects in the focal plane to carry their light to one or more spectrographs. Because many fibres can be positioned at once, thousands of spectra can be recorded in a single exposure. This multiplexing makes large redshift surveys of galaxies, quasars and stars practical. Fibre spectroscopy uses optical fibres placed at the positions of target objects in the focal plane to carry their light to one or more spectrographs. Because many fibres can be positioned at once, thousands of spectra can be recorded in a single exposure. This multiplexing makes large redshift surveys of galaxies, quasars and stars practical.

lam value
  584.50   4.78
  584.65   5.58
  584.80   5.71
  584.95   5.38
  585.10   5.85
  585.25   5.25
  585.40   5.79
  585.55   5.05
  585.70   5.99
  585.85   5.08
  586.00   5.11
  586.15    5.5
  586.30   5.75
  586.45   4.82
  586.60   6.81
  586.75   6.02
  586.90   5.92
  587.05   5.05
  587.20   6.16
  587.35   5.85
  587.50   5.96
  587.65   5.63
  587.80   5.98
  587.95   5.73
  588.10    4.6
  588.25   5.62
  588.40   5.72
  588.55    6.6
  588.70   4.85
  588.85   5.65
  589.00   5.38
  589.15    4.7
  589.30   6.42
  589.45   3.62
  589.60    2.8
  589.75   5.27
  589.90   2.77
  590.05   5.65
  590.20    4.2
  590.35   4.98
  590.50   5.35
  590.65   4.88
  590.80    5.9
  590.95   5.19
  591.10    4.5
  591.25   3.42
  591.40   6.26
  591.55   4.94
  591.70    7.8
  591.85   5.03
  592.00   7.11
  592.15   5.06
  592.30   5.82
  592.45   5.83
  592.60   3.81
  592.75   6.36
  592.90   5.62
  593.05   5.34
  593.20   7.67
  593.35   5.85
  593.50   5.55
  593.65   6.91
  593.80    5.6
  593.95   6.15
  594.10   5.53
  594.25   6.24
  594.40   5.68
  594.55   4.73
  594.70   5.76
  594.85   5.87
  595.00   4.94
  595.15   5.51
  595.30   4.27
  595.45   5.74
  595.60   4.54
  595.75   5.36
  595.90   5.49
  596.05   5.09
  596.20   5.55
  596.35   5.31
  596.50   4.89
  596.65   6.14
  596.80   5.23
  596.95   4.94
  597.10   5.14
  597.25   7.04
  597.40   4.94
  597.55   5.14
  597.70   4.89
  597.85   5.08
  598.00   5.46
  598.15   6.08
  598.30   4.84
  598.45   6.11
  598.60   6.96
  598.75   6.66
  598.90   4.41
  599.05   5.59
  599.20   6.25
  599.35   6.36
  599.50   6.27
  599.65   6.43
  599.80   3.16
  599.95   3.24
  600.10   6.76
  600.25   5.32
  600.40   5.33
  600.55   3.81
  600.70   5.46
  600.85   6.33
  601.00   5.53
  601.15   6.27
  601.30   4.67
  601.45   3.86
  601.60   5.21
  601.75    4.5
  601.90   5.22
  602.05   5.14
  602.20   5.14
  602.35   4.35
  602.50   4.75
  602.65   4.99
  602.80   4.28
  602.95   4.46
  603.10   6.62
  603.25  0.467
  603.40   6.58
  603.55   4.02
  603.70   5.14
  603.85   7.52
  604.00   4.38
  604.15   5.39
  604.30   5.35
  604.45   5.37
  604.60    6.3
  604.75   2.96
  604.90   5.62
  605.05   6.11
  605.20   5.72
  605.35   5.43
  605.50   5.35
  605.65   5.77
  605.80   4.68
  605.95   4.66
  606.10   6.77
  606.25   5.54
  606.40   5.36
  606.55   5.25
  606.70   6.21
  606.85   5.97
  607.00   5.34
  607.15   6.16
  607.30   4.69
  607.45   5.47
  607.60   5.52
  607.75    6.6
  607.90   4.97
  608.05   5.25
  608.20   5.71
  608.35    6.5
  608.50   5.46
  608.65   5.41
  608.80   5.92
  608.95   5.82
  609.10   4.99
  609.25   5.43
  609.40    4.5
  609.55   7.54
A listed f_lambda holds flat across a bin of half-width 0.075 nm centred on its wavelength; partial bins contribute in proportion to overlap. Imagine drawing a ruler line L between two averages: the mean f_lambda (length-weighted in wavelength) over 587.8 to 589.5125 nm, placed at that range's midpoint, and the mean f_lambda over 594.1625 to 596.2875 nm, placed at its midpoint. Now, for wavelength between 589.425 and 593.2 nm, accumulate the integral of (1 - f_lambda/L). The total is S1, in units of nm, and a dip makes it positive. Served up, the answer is 0.14 nm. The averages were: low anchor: 5.39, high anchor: 5.34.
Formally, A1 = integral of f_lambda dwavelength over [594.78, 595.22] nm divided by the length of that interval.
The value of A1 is 5.43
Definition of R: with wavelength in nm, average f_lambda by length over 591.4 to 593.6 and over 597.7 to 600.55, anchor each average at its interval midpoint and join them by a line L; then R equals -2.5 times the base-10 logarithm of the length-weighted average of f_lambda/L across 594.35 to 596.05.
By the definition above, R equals 0.094 mag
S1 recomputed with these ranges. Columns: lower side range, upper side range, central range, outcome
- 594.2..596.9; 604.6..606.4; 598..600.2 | -0.12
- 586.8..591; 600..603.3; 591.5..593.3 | -0.25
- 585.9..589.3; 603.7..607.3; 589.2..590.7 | 0.27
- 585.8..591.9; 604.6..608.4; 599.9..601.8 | 0.11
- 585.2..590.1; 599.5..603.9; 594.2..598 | -0.14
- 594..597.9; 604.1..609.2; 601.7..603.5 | 0.25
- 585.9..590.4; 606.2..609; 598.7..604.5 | 0.42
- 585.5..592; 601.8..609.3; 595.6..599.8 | -0.18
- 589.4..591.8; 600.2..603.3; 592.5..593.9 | -0.29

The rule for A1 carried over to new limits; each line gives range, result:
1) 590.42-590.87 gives 5.37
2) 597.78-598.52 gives 5.51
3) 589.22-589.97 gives 4.19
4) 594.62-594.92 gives 5.8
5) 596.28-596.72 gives 5.44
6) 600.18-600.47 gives 5.33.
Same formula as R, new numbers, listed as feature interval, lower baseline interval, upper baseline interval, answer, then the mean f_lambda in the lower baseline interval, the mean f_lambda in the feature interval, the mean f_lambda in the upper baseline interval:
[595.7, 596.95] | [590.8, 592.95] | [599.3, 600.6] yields -0.01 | 5.5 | 5.36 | 5.19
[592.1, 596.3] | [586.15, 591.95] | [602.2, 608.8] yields -0.05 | 5.32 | 5.57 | 5.32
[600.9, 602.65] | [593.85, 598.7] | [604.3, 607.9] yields 0.10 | 5.46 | 4.99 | 5.5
